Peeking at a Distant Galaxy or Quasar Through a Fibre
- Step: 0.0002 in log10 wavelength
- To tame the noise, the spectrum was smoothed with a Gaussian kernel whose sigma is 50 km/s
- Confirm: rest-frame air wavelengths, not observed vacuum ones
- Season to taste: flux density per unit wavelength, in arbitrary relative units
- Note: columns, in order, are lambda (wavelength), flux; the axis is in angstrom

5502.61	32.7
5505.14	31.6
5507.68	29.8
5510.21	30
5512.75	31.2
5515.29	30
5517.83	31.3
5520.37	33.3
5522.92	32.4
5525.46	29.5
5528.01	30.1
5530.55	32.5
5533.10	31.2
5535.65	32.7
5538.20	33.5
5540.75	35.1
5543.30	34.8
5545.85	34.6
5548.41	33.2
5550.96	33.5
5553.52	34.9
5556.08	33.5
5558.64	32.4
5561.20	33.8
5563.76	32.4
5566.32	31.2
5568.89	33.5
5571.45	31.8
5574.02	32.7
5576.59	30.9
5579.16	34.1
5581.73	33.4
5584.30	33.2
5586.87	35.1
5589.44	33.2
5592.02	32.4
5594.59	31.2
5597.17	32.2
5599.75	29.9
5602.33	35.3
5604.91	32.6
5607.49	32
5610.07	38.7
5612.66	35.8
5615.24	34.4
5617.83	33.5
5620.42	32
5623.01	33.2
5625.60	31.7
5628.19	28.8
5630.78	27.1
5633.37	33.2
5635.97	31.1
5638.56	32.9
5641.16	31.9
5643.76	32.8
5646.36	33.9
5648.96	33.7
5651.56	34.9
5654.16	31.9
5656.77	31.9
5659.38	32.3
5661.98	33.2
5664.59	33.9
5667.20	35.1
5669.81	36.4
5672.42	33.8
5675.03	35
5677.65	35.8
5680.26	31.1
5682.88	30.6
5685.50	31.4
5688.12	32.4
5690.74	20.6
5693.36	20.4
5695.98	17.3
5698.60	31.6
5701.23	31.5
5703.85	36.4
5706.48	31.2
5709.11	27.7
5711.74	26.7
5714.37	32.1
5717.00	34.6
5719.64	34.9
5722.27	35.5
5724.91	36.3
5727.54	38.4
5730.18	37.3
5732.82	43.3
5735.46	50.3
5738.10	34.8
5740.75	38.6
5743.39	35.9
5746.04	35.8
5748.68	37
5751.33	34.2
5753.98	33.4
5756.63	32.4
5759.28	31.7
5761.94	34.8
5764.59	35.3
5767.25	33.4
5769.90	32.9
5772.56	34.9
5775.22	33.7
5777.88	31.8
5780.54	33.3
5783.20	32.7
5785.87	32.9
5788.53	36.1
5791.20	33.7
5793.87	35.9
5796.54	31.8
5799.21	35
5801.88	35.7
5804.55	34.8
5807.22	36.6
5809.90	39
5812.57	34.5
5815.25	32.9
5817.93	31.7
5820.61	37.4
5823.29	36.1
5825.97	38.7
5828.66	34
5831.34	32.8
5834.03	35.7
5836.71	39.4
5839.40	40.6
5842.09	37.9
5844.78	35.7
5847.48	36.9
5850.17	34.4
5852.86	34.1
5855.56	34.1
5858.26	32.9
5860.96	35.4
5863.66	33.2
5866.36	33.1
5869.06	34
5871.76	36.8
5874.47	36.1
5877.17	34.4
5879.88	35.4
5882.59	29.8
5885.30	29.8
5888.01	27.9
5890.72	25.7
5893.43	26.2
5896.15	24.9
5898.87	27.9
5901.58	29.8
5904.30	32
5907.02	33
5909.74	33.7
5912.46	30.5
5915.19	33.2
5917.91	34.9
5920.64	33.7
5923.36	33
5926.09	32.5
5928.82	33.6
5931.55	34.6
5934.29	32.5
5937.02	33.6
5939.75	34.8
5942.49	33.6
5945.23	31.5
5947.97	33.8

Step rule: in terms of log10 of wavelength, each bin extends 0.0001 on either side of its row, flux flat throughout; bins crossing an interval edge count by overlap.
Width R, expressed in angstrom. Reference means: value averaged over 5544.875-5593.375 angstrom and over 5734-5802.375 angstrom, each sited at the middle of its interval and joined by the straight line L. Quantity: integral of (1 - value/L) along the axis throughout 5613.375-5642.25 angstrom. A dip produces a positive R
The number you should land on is 1.5 angstrom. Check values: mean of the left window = 33.1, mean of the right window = 34.9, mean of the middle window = 31.9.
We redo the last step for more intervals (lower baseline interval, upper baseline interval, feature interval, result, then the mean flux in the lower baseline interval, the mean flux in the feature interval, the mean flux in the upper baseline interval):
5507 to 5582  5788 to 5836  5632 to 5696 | 3.58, 32.5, 31.8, 35.2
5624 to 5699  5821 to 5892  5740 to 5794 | -2.02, 31.3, 34.2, 34.5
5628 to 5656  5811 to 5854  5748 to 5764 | 0.23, 32.1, 33.8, 35.8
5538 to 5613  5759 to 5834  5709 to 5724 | 0.75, 33.3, 32.4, 34.5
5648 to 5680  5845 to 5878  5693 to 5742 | 0.33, 33.9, 33.9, 34.7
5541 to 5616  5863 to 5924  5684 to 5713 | 4.22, 33.4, 27.9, 31.7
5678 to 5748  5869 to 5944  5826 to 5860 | -3.63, 33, 35.8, 32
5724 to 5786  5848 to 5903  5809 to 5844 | -2.90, 35.7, 36.2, 31.9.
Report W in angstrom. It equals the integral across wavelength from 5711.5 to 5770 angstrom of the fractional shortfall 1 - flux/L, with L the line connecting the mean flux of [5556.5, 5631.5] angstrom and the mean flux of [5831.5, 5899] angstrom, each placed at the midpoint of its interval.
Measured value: -4.9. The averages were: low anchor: 32.8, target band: 35.9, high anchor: 33.4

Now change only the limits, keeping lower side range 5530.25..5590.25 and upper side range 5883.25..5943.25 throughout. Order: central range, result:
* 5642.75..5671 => -0.78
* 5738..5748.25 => -1.34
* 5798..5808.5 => -1.17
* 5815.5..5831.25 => -1.64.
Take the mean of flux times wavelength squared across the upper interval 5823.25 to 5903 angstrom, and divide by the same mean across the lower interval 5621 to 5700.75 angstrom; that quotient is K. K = 1.1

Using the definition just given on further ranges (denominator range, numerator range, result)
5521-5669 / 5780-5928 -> 1.12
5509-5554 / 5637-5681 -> 1.08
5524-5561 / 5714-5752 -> 1.21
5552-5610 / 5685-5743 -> 1.05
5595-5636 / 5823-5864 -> 1.19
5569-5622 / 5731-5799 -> 1.12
